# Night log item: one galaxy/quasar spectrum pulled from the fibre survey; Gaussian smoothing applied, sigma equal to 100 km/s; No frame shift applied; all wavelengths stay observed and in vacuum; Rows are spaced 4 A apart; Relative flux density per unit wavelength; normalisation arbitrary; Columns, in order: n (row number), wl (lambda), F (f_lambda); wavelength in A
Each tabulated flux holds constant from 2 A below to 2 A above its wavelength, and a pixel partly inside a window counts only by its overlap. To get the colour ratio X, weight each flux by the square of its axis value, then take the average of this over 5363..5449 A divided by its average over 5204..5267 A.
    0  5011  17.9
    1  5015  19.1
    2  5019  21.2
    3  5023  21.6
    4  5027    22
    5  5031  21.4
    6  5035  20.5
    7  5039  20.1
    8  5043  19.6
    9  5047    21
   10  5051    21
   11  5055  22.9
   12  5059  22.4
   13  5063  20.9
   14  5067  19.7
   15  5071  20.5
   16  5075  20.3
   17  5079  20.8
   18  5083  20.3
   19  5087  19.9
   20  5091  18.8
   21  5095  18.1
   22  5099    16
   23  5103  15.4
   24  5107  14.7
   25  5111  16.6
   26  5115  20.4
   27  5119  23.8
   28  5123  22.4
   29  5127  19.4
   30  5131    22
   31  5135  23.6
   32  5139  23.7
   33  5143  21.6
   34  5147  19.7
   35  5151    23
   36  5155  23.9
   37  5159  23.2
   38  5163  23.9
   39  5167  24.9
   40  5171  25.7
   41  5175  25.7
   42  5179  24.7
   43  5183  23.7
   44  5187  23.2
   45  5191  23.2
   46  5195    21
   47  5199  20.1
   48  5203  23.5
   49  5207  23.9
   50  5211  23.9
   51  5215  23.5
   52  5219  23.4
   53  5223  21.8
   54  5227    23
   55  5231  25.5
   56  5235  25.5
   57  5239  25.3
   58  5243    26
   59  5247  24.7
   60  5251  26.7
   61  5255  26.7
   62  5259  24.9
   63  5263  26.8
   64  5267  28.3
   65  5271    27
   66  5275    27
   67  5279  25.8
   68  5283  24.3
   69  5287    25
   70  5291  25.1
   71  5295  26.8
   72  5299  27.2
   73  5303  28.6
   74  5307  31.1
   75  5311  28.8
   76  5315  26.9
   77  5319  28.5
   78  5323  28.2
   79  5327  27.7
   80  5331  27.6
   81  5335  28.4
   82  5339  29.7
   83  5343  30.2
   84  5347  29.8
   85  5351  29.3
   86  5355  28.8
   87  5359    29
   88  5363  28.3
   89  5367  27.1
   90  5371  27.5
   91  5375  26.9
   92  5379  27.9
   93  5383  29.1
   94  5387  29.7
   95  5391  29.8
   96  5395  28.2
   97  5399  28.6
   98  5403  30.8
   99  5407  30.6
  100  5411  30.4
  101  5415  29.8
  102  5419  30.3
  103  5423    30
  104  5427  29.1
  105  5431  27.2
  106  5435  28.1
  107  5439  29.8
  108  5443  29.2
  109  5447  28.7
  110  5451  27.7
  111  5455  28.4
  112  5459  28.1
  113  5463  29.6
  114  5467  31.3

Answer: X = 1.2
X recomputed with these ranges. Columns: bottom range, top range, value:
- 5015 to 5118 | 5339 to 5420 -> 1.65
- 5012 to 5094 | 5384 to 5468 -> 1.64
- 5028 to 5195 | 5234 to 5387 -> 1.39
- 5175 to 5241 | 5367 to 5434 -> 1.33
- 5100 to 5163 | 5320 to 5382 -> 1.48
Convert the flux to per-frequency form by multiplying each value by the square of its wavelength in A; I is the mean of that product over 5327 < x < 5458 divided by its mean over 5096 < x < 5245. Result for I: 1.40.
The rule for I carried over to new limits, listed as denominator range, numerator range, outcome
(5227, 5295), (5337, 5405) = 1.16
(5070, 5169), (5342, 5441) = 1.56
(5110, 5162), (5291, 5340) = 1.37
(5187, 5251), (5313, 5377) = 1.25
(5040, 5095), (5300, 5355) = 1.55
